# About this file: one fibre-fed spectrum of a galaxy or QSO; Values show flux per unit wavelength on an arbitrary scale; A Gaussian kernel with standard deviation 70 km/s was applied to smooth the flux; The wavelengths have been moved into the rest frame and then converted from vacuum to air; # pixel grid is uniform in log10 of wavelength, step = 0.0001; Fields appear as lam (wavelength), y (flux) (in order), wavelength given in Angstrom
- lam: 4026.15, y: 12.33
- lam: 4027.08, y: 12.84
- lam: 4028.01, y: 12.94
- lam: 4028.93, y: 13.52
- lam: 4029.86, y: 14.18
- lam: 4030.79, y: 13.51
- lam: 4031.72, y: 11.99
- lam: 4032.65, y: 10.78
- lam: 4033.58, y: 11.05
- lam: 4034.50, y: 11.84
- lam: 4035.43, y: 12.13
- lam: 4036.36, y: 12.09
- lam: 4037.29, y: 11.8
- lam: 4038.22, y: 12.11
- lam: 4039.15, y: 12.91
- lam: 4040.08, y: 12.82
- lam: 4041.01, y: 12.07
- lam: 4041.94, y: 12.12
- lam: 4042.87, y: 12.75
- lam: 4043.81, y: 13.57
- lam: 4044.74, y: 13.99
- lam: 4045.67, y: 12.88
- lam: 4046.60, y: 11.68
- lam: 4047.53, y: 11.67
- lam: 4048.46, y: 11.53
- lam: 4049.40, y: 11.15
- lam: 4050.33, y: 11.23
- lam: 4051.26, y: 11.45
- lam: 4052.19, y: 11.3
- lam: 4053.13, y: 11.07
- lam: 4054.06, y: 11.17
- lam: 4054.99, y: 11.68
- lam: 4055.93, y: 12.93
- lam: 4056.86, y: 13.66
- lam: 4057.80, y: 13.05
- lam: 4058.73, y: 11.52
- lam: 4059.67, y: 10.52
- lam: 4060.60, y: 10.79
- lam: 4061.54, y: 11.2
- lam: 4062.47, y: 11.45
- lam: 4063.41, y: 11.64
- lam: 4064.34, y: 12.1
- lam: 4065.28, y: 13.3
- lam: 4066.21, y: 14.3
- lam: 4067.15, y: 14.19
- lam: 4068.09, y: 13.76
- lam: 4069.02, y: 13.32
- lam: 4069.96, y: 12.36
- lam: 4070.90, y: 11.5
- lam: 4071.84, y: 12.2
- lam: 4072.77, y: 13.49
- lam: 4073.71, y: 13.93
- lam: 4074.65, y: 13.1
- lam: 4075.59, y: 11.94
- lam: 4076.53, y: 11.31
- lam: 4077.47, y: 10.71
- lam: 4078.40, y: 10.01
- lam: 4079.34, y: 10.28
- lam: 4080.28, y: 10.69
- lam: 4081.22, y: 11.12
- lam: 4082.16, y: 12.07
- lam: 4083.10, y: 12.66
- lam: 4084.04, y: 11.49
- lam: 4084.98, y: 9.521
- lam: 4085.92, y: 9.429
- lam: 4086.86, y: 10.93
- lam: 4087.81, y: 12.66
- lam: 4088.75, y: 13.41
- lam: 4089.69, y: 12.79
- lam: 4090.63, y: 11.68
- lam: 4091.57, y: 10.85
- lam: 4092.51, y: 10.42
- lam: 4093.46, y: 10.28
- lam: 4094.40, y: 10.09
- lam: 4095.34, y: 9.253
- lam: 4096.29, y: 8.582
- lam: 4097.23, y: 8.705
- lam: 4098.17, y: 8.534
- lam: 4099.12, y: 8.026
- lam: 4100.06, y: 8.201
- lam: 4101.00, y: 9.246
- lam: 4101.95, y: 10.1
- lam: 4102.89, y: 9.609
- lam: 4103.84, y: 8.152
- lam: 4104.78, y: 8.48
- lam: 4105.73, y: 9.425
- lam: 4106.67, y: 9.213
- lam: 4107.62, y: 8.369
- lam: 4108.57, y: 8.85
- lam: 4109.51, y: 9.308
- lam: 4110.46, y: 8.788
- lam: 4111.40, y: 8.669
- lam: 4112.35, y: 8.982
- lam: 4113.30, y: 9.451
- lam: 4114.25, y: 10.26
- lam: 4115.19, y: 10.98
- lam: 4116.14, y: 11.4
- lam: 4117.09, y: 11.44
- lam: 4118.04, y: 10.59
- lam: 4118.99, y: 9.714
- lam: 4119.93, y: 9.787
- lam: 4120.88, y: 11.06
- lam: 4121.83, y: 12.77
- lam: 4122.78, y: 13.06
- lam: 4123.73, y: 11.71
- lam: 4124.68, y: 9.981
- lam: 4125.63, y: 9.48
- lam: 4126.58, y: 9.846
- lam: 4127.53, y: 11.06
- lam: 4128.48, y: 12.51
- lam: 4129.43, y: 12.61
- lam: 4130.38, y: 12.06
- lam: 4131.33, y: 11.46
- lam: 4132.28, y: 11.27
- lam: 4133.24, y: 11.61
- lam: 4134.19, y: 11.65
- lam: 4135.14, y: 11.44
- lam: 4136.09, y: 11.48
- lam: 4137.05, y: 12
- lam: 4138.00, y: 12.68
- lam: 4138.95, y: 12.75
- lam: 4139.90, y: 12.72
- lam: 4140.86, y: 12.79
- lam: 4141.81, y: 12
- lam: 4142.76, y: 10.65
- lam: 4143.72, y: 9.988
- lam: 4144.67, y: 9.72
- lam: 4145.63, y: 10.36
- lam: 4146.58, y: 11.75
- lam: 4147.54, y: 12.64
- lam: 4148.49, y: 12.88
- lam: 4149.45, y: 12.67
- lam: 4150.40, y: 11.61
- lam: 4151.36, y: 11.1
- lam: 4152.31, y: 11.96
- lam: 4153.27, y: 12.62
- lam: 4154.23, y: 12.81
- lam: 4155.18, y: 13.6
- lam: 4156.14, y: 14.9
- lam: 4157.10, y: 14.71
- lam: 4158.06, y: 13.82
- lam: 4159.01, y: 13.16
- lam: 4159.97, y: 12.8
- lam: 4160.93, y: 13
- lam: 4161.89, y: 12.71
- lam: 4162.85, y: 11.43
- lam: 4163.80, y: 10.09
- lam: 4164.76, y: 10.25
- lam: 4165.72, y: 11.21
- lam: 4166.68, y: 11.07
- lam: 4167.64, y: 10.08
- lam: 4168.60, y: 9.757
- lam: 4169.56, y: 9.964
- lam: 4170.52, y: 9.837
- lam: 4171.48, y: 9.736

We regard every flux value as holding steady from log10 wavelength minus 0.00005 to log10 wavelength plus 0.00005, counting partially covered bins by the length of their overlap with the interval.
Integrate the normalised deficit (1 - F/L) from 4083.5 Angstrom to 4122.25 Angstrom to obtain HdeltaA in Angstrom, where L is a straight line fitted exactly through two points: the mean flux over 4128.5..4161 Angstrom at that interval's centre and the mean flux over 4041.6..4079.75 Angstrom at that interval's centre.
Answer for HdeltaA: 6.96 Angstrom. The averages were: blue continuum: 12.1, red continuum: 12.2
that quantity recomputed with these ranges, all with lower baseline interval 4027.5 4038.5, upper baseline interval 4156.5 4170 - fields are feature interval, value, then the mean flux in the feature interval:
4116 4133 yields 1.0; 11.2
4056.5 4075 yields -0.6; 12.6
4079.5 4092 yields 0.7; 11.5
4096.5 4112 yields 4.1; 8.85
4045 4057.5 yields 0.4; 11.9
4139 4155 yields 0.0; 11.8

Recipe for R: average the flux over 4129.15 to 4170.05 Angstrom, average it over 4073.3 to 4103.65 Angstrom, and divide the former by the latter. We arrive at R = 1.1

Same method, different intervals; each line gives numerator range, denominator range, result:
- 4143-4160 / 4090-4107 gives 1.31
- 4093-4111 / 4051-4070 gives 0.74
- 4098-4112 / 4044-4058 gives 0.74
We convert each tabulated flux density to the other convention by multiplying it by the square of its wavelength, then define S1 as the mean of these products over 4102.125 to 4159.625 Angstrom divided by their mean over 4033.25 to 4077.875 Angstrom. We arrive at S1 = 1.0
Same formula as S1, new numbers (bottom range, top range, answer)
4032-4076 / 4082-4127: 0.85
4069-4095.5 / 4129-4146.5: 1.04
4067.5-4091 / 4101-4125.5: 0.86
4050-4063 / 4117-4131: 0.99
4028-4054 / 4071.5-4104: 0.90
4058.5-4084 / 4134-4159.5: 1.05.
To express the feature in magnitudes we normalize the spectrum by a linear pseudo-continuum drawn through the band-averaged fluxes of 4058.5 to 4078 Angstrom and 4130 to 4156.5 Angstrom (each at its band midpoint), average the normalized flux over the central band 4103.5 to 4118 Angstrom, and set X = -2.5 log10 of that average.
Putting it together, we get 0.26 mag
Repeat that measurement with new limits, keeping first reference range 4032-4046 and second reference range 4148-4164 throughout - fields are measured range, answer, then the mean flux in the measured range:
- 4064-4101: 0.10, 11.3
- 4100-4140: 0.19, 10.6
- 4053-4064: 0.06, 11.8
